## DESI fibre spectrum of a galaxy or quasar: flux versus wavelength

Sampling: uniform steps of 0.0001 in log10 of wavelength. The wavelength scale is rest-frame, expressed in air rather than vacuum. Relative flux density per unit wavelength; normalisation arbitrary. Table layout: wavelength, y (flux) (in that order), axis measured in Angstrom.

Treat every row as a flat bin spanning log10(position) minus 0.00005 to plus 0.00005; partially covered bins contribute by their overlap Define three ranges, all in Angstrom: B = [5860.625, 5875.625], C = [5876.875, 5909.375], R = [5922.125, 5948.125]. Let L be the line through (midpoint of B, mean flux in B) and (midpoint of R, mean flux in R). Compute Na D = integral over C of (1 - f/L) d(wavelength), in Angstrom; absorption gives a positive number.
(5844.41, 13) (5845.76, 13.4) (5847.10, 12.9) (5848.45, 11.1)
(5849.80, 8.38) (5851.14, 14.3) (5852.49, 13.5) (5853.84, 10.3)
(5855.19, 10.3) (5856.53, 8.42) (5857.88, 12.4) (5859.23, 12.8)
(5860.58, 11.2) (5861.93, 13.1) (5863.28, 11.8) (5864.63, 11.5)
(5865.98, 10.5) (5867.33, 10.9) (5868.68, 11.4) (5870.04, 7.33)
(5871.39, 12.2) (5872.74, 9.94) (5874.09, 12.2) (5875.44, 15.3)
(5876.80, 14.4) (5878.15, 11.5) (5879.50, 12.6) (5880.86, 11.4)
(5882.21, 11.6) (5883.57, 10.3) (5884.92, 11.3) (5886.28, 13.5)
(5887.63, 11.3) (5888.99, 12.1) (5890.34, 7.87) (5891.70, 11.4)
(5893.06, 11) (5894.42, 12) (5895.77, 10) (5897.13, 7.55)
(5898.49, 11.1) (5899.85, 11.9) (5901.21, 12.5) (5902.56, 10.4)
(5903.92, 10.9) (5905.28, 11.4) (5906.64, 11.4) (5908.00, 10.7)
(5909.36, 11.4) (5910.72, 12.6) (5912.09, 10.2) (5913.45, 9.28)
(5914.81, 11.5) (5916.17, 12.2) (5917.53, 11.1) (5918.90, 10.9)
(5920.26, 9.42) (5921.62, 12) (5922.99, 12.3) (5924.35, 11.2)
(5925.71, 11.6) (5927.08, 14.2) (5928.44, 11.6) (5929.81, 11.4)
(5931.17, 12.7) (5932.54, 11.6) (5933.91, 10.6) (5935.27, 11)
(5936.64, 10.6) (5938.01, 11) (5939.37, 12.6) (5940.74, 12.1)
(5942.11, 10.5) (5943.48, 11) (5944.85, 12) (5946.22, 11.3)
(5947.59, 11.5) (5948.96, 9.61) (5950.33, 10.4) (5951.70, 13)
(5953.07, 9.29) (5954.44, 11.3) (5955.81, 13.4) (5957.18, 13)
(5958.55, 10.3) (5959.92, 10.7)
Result 0.7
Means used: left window 11.3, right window 11.6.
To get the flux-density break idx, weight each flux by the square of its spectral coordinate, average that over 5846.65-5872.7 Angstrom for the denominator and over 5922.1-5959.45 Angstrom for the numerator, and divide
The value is 1.1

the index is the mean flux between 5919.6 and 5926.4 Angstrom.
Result 11.3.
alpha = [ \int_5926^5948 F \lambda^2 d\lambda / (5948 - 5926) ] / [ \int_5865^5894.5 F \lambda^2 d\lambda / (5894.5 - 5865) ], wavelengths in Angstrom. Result 1.03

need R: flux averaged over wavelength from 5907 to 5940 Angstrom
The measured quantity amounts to 11.4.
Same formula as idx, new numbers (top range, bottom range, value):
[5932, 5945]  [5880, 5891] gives 1.02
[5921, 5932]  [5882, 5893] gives 1.10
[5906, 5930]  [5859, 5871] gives 1.04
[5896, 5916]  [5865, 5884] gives 0.96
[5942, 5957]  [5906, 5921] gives 1.04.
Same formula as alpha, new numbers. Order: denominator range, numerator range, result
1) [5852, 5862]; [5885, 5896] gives 1.00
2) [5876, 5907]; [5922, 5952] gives 1.04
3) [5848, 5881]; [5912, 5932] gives 1.01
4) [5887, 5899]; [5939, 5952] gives 1.10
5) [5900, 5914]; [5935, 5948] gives 1.03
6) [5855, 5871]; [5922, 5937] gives 1.09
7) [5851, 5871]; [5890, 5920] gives 0.98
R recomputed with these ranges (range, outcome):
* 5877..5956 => 11.3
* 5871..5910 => 11.4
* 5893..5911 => 11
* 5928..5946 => 11.4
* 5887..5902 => 10.8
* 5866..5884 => 11.6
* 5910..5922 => 11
